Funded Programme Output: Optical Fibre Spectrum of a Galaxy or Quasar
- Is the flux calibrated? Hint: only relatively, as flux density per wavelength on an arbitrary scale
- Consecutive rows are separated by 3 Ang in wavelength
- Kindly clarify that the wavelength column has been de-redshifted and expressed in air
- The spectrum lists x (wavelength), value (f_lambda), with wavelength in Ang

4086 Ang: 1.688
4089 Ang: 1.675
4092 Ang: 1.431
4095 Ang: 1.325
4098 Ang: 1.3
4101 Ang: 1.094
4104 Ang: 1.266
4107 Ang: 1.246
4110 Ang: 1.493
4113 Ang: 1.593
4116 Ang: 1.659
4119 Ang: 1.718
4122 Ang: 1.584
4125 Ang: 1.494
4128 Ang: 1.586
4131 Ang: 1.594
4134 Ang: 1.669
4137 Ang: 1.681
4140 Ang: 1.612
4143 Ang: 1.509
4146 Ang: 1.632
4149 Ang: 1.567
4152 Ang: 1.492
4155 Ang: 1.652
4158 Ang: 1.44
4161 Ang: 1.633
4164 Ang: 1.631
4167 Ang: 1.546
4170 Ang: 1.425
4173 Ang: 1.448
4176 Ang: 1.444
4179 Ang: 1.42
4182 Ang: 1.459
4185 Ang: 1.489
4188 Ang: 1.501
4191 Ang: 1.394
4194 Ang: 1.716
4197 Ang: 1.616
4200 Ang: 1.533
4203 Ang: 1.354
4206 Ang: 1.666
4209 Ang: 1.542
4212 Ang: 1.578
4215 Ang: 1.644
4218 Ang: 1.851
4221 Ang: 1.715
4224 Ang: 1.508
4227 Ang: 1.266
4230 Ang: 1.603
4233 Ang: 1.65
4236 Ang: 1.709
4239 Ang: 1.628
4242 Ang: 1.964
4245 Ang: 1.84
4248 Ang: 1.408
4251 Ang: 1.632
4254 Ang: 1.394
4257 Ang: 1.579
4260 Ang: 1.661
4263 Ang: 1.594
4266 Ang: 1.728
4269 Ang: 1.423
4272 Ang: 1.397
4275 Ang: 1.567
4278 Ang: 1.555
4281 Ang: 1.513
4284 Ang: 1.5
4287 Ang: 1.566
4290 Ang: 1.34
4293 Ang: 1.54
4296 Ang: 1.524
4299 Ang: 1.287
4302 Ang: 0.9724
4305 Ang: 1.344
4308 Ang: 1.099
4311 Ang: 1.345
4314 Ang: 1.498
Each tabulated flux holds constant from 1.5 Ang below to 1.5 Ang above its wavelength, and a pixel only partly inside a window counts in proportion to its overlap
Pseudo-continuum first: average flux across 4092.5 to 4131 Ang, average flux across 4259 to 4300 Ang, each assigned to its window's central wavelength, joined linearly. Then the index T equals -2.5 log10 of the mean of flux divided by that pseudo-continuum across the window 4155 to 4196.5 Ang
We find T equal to -0.03 mag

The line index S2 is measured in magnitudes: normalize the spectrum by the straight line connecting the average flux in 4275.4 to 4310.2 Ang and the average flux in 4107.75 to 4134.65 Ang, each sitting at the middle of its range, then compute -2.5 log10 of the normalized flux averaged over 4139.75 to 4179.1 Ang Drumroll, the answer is 0.01 mag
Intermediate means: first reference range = 1.59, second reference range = 1.39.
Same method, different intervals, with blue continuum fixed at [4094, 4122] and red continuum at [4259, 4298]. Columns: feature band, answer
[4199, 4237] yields -0.07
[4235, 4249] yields -0.15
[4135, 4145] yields -0.12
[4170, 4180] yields 0.02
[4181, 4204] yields -0.03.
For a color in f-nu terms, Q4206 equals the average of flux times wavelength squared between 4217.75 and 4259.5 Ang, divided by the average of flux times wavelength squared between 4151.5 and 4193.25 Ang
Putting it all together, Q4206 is 1.1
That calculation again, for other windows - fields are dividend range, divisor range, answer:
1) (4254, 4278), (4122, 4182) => 1.06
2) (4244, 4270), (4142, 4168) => 1.06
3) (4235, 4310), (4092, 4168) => 1.06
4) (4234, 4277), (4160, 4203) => 1.10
